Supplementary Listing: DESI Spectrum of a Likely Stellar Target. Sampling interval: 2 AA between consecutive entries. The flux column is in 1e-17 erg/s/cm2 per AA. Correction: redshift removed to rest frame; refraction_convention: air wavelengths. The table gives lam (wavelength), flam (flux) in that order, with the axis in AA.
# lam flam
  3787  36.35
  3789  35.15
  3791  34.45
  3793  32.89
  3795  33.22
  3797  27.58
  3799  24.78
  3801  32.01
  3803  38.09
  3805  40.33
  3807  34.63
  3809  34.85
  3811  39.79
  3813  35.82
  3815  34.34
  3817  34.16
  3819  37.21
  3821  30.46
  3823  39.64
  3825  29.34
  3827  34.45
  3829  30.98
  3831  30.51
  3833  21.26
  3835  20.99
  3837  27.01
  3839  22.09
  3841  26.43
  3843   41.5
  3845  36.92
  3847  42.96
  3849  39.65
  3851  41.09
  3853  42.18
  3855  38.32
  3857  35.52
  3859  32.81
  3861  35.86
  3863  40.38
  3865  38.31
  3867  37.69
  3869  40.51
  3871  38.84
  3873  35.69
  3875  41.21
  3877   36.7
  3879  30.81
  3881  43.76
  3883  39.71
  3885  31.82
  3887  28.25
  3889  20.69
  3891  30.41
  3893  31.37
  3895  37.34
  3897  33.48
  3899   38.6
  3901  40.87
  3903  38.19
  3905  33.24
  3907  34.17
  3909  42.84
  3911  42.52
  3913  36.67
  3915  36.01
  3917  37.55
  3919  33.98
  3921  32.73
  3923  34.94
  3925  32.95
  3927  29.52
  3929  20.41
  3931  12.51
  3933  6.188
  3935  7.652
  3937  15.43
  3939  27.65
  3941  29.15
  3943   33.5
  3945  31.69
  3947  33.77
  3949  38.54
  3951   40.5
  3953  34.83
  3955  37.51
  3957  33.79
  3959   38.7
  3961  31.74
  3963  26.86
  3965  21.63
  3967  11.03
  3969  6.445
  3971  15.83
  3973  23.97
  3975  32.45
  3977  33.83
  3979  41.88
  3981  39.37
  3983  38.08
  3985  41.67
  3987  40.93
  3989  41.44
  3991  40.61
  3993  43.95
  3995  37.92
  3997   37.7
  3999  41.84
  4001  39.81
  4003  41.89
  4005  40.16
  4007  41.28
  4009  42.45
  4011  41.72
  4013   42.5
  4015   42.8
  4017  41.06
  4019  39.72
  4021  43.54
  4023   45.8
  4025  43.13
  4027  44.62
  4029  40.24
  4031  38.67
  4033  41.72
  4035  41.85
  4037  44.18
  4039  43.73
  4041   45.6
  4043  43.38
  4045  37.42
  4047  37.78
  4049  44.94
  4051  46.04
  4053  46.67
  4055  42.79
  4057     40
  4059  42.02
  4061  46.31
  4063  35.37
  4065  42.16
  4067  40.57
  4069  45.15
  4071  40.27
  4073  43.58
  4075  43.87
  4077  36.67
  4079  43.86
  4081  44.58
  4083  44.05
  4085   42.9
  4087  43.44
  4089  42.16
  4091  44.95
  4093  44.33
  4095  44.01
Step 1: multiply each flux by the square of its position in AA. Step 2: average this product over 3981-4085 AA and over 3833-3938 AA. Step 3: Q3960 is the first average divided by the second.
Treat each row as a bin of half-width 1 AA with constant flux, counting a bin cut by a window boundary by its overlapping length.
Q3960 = 1.37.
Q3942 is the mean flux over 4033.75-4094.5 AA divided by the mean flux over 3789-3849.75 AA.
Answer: 1.30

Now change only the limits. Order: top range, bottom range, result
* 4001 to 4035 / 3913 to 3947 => 1.56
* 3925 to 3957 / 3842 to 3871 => 0.70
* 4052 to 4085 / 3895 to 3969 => 1.38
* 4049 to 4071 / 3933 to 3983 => 1.50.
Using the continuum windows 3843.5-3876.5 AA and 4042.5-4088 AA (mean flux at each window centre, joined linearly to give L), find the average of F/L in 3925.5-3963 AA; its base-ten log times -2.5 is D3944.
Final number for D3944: 0.393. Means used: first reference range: 38.6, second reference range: 42.3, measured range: 28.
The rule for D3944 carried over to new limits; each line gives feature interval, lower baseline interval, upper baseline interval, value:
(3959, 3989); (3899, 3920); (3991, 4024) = 0.33 mag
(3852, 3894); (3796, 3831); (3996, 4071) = 0.01 mag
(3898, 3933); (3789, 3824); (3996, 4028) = 0.16 mag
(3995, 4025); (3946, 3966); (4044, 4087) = -0.10 mag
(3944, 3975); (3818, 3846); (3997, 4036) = 0.31 mag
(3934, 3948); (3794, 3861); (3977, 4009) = 0.44 mag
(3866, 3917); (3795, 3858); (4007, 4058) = 0.01 mag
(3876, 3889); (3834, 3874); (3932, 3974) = -0.04 mag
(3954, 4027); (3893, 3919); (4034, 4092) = 0.11 mag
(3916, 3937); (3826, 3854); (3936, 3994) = 0.30 mag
